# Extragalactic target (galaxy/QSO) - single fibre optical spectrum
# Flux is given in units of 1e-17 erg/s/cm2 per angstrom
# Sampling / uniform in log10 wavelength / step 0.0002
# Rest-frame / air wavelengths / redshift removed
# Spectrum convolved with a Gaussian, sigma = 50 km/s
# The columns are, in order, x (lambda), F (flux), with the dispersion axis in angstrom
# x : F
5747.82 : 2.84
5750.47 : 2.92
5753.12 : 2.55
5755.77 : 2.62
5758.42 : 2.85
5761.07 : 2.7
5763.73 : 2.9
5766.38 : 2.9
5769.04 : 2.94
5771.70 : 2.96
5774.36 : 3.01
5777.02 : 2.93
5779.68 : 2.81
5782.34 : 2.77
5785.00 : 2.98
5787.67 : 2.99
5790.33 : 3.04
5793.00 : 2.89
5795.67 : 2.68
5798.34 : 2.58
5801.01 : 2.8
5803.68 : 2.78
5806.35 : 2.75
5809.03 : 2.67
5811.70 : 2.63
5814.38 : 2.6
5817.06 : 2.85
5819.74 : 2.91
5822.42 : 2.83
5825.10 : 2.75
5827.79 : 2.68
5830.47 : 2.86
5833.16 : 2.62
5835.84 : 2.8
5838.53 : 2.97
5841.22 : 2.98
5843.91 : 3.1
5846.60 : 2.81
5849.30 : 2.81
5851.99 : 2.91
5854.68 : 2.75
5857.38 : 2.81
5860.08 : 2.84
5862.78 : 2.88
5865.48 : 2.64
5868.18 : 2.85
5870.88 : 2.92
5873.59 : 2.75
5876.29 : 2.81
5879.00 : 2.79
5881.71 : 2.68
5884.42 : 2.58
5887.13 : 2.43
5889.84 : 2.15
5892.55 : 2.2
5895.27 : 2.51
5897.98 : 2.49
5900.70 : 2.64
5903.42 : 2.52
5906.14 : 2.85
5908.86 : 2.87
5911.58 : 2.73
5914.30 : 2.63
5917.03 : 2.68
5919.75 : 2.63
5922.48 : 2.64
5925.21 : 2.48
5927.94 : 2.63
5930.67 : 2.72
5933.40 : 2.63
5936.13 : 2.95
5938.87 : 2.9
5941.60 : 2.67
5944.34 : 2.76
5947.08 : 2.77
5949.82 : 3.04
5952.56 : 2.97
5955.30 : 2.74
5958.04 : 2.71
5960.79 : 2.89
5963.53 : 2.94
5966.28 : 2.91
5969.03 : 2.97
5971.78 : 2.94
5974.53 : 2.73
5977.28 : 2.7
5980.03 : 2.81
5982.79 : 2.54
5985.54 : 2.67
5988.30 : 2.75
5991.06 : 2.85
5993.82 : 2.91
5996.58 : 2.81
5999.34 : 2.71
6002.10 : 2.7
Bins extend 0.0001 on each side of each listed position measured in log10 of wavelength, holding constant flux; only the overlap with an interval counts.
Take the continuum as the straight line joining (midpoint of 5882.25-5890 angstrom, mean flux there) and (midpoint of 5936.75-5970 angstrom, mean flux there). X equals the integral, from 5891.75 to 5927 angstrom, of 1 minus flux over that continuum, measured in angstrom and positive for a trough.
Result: -0.3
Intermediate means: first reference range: 2.45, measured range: 2.61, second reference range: 2.86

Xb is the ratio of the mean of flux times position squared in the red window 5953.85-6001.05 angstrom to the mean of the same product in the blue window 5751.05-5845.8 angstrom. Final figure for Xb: 1.05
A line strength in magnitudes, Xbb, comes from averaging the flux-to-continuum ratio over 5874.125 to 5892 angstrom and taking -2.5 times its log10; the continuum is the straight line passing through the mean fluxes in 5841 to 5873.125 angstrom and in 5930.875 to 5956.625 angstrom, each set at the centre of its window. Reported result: 0.11 mag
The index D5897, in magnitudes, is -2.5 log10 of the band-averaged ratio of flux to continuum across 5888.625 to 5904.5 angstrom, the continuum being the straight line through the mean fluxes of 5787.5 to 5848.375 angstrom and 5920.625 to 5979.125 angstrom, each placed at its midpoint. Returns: 0.16 mag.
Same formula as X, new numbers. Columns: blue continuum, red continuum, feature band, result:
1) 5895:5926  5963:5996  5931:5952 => -0.8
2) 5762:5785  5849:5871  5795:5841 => 1.7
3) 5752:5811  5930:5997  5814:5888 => 0.5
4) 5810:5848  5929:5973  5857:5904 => 3.1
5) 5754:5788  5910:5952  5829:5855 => -0.5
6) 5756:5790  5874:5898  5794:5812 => 0.6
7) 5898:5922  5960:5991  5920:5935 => 0.5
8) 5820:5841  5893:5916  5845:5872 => -0.8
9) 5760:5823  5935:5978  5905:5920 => 0.6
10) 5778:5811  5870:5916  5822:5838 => -0.1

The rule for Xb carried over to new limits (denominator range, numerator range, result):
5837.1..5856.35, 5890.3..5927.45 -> 0.91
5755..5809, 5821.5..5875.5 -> 1.02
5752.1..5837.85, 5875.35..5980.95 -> 1.01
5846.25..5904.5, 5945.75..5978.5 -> 1.10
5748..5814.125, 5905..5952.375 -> 1.03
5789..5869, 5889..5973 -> 1.00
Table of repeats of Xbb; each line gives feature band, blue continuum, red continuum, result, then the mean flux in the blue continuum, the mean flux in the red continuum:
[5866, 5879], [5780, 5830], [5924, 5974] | -0.01 mag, 2.79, 2.81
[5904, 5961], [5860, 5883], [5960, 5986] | 0.02 mag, 2.79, 2.81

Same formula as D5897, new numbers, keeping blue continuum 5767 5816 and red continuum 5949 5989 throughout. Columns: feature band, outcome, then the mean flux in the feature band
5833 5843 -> -0.02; 2.88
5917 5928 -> 0.09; 2.6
